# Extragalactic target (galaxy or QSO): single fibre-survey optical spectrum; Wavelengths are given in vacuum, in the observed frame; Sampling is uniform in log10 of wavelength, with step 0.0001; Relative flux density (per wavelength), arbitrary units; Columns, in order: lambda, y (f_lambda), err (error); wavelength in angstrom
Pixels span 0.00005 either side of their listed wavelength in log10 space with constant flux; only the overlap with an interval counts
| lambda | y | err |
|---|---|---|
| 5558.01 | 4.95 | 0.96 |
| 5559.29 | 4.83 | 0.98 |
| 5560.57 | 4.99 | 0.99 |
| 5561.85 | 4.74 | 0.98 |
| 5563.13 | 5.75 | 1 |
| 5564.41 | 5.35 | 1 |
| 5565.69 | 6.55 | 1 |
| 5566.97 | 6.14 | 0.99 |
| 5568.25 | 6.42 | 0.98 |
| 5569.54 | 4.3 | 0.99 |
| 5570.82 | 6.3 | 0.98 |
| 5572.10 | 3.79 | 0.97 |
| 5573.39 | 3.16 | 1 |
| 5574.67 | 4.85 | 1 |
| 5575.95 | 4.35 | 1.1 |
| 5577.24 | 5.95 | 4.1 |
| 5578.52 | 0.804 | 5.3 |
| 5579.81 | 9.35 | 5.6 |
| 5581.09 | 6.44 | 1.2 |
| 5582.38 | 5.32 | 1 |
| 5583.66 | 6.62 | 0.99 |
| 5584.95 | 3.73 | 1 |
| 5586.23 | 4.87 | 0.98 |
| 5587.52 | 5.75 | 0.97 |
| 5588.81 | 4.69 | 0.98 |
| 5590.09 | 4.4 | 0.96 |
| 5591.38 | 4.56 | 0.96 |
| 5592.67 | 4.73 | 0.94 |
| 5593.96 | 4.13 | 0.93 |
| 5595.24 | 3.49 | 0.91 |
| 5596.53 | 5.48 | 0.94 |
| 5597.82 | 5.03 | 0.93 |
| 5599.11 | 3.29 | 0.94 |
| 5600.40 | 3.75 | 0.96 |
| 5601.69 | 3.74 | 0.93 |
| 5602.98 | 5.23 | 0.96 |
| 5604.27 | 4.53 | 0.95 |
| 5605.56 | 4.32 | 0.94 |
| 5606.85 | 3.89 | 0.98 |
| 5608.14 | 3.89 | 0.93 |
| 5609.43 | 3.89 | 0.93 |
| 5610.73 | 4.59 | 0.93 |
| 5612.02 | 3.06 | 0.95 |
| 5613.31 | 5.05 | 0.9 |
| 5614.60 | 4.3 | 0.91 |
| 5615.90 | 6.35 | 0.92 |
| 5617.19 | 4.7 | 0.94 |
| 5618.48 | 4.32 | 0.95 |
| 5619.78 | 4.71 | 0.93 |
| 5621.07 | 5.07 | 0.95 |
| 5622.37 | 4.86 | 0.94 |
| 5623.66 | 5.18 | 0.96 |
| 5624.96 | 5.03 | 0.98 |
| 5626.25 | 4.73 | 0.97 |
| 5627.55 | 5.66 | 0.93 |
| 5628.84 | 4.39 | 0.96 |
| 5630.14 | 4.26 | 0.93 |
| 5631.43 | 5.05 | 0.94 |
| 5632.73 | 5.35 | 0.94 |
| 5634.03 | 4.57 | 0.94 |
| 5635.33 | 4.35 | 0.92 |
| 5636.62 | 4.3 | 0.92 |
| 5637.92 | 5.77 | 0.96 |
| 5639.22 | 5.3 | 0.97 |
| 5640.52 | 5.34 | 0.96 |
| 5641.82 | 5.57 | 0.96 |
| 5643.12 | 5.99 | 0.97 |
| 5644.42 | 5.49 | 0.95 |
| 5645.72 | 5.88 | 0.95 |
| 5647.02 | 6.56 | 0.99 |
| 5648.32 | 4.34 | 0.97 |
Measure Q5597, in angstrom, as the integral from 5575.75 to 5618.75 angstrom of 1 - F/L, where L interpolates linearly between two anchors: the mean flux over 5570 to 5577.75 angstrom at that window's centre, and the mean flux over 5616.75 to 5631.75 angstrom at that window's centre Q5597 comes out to 0.8 angstrom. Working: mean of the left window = 4.7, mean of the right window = 4.83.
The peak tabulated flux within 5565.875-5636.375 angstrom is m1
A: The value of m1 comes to 9.35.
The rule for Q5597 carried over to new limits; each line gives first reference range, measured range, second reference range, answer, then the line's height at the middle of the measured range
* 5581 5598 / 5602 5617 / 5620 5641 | 1.4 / 4.92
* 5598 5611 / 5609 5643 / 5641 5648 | 1.1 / 5.03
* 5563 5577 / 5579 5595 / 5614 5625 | -0.6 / 5.1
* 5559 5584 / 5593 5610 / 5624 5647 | 3.3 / 5.23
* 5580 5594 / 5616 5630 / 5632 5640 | 0.3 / 5.01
